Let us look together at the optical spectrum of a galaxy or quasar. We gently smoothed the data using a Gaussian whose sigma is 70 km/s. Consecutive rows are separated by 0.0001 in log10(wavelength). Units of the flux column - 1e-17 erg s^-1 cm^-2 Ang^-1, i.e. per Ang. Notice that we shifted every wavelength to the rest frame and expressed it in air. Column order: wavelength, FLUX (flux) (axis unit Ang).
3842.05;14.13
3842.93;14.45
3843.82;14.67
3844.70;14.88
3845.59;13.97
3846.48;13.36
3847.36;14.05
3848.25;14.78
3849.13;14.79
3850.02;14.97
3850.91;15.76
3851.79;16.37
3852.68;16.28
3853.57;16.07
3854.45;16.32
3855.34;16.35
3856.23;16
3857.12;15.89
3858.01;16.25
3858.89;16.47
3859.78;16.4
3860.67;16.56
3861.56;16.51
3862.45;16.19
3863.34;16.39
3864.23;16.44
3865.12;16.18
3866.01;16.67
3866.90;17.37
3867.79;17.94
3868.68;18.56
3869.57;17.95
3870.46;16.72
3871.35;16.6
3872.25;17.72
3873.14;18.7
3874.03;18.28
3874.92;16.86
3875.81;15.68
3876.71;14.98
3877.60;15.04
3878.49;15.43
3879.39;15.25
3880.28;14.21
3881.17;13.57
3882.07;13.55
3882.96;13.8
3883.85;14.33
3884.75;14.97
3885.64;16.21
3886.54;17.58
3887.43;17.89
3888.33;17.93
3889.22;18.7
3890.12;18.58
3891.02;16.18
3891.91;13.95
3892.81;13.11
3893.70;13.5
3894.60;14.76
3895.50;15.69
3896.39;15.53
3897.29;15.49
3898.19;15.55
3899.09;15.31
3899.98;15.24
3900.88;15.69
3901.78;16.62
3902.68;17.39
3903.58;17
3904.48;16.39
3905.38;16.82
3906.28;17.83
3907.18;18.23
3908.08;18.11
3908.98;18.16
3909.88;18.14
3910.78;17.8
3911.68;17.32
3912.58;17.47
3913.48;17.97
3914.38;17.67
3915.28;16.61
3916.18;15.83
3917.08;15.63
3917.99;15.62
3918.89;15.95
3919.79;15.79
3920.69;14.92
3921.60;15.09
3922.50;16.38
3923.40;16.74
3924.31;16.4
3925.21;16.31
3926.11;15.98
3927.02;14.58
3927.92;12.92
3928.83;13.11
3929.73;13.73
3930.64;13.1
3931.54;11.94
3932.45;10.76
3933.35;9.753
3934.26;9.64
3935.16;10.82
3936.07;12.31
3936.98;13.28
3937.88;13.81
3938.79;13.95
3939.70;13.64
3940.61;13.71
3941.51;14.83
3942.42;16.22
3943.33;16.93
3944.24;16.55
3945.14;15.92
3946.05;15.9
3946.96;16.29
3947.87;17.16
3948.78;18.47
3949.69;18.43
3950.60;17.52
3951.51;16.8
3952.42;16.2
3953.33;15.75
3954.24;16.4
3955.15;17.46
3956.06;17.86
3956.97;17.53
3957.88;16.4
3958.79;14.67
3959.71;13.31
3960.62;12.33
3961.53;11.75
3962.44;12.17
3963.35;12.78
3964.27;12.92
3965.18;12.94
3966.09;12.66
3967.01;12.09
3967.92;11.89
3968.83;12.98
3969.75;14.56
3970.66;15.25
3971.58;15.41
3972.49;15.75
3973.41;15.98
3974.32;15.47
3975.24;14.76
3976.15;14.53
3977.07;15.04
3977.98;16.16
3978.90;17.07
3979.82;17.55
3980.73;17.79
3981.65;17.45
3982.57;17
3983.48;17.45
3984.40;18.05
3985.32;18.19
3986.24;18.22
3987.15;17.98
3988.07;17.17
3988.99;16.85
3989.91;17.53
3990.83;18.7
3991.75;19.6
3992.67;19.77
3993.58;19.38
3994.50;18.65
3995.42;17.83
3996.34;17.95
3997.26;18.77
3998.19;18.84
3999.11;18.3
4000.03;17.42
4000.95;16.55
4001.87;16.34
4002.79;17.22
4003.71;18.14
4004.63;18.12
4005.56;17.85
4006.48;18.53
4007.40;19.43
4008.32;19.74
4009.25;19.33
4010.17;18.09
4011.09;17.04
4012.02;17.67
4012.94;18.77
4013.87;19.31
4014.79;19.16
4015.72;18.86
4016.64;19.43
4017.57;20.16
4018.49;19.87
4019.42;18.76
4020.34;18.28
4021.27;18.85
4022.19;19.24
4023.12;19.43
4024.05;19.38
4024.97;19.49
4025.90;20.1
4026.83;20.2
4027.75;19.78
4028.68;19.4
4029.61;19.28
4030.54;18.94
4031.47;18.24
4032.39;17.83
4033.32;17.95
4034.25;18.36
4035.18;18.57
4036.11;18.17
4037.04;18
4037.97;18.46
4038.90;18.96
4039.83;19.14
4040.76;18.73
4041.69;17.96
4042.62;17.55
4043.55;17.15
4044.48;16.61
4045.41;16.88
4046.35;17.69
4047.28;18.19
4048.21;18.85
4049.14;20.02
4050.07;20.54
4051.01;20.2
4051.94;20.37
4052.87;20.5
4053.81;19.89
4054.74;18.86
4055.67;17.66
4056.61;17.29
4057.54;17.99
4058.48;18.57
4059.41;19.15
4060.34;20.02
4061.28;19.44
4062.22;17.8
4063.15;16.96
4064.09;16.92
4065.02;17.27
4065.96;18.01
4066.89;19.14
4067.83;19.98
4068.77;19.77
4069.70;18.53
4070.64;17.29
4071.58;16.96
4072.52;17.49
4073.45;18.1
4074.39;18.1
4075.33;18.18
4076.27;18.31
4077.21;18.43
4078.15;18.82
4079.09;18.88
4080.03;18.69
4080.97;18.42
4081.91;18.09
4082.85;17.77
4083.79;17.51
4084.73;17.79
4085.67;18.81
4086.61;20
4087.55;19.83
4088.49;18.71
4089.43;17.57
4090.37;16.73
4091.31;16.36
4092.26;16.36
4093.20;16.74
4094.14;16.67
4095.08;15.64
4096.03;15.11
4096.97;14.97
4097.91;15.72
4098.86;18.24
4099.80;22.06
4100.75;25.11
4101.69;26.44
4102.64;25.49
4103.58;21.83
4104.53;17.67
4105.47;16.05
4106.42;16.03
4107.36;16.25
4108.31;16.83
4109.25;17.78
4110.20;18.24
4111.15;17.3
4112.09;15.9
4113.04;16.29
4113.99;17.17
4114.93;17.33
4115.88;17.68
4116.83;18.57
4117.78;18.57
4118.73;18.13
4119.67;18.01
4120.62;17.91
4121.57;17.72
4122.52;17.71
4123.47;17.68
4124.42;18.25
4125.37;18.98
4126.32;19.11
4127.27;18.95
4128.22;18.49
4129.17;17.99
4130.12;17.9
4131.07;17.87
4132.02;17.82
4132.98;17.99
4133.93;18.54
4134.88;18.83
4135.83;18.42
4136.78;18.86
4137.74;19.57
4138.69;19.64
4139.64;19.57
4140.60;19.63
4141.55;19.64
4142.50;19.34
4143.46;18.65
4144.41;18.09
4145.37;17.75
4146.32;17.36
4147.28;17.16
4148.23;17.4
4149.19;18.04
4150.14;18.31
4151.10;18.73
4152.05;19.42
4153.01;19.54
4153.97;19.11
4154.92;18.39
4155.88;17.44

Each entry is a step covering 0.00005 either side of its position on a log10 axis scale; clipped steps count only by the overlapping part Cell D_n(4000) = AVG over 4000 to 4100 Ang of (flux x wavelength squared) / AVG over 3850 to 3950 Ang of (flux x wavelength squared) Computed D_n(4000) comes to 1.3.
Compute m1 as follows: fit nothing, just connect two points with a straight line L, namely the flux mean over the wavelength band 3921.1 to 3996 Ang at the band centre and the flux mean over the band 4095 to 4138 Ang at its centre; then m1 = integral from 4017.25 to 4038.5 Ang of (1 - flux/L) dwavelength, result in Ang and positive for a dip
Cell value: -2.9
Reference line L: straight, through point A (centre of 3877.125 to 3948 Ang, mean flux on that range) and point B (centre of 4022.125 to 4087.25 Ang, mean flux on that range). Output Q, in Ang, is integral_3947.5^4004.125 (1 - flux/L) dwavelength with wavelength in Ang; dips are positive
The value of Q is 1.7 Ang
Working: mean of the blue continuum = 15.4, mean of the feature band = 16.3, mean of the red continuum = 18.6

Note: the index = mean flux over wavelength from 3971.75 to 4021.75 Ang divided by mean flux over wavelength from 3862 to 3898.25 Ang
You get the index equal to 1.11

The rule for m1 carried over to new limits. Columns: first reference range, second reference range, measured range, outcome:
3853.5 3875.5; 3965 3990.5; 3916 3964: 4.07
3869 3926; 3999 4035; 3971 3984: 1.20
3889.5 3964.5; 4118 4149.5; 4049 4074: -1.91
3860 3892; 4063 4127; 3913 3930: 1.11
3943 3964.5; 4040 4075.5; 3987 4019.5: -2.65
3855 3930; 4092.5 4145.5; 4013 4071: -3.74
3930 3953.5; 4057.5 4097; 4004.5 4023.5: -2.86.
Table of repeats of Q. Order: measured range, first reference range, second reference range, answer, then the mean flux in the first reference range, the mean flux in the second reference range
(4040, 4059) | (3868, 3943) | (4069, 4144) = -1.16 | 15.6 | 18.3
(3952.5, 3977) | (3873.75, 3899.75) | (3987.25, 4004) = 4.04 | 15.6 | 18.1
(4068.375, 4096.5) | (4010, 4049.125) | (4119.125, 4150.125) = 1.03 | 18.7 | 18.4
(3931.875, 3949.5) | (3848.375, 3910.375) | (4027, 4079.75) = 2.89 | 16.3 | 18.5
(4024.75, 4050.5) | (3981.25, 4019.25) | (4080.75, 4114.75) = -0.49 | 18.3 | 18.1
